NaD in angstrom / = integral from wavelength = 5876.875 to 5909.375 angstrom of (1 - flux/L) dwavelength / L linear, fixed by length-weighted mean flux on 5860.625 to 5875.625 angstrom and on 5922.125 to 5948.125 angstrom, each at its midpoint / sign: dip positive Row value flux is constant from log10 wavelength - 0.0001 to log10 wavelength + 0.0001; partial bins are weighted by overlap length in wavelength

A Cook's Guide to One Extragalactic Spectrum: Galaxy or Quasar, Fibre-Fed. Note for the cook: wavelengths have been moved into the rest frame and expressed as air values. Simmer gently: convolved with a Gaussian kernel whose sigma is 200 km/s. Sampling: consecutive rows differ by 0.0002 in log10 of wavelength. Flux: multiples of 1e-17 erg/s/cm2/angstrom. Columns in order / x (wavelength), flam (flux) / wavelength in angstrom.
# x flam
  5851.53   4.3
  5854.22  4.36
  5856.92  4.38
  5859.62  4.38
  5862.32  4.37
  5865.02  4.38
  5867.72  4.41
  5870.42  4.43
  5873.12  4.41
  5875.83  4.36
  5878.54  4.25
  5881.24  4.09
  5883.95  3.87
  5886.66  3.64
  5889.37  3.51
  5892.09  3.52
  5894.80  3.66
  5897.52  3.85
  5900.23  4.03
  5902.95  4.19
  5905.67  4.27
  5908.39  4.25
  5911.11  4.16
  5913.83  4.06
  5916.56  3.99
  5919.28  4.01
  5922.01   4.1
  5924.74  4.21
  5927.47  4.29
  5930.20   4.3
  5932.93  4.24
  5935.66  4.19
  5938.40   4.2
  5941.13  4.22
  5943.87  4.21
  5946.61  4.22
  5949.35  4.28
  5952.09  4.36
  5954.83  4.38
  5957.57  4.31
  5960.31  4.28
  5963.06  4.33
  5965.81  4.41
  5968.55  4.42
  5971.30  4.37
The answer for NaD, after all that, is 3.0 angstrom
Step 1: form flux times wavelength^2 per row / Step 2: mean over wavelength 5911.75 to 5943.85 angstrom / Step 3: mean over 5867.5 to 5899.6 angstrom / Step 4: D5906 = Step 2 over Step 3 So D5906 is 1.06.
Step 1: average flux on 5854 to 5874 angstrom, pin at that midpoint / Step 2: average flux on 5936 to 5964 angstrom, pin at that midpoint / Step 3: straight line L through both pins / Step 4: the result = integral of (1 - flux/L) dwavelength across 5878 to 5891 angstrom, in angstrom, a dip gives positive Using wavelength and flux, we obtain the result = 1.56 angstrom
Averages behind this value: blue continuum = 4.39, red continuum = 4.27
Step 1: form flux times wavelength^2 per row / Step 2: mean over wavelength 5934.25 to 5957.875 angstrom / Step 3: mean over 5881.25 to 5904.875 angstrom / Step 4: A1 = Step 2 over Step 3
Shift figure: 1.1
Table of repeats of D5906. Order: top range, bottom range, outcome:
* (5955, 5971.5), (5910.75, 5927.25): 1.08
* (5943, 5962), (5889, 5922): 1.10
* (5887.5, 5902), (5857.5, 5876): 0.86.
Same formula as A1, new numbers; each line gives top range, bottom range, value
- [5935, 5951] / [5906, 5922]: 1.04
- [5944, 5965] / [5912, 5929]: 1.06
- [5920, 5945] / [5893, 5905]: 1.08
